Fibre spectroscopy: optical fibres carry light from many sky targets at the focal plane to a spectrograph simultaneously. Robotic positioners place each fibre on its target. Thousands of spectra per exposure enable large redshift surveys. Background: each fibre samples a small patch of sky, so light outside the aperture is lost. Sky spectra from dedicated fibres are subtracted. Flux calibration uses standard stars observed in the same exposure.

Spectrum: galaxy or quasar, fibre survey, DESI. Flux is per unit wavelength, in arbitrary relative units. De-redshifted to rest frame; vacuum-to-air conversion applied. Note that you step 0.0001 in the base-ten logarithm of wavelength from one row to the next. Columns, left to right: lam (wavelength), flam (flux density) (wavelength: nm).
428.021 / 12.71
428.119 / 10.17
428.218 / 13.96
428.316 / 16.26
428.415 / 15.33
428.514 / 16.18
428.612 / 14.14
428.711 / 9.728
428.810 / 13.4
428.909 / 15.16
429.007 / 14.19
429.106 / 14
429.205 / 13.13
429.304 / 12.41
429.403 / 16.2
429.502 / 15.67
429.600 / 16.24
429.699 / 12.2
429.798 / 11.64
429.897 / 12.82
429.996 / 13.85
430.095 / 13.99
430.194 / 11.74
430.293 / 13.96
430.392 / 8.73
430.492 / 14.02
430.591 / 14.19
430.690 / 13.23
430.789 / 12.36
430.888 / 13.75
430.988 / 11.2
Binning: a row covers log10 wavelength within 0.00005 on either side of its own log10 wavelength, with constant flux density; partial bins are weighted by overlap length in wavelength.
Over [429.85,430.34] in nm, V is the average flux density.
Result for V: 13.3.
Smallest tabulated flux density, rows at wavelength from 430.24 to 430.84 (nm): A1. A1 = 8.73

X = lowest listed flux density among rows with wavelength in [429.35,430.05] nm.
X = 11.64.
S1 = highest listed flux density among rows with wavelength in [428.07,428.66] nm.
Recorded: 16.26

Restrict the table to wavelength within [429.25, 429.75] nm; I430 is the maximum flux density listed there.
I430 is 16.24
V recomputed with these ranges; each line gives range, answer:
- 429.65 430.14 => 12.9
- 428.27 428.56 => 15.9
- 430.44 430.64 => 14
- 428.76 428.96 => 14.3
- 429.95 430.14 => 13.9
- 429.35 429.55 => 15.9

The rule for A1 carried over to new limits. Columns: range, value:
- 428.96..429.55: 12.41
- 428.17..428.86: 9.728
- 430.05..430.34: 11.74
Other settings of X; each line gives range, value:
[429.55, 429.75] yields 12.2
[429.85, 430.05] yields 12.82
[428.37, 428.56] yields 15.33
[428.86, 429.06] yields 14.19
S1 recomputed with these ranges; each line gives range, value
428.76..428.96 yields 15.16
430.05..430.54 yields 14.02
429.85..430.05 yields 13.85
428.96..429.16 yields 14.19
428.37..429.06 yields 16.18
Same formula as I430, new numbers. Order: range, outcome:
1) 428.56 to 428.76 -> 14.14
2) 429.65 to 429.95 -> 12.82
